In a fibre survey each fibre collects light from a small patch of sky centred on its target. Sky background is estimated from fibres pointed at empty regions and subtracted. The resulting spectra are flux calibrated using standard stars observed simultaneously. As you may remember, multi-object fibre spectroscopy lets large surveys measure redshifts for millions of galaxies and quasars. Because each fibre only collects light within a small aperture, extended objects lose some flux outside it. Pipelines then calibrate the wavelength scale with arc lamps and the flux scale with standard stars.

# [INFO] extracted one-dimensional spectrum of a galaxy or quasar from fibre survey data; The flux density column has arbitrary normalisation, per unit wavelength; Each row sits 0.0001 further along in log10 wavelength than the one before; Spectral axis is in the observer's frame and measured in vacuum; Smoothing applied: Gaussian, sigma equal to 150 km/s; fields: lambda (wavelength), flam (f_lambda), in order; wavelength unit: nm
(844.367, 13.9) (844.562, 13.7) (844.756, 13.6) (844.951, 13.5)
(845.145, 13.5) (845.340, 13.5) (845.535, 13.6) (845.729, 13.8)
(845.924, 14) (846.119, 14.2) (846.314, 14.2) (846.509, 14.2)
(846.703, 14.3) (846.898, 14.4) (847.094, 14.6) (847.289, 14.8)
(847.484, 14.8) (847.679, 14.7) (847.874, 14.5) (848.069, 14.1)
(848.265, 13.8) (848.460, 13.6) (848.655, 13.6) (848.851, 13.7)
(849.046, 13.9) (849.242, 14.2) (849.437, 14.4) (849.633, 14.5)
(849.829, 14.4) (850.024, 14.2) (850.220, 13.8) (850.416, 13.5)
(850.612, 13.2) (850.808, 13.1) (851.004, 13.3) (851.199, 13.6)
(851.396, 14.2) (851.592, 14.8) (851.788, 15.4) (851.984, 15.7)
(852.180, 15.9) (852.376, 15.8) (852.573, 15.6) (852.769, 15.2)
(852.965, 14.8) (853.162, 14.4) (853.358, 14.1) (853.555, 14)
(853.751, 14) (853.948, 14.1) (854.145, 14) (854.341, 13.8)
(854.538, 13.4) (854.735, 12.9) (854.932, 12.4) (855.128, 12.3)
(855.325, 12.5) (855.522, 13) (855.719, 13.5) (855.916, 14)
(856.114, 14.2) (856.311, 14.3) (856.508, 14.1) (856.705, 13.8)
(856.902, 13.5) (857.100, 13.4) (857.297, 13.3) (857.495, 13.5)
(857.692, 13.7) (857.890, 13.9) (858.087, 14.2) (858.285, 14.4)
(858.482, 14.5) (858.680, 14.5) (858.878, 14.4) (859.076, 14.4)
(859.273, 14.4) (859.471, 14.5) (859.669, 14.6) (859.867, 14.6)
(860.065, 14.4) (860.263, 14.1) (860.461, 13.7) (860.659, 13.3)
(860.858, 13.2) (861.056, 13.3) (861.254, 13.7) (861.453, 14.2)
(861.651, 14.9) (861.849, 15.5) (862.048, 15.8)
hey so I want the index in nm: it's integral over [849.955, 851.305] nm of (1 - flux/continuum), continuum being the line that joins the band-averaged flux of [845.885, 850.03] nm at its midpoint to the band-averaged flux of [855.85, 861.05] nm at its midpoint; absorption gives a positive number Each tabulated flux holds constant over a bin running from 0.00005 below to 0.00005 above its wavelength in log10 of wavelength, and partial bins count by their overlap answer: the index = 0.06 nm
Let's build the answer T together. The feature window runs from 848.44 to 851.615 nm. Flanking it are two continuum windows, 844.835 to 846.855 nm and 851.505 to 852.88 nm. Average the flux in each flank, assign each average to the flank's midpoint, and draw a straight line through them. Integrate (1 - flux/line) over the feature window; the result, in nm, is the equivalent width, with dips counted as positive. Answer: 0.23 nm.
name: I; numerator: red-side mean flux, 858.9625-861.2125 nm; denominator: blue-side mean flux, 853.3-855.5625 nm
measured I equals 1.05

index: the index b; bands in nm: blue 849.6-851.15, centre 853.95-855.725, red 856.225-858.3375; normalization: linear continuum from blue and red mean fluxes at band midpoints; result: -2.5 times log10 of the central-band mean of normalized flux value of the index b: 0.053 mag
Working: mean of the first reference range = 13.7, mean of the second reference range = 13.8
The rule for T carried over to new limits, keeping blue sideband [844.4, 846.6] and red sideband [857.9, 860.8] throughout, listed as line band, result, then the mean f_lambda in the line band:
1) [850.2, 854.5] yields -0.11 nm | 14.4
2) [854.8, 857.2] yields 0.13 nm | 13.4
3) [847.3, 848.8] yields -0.03 nm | 14.2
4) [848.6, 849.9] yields -0.02 nm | 14.1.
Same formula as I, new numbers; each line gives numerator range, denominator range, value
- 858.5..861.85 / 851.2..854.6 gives 0.97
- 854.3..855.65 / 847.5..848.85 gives 0.92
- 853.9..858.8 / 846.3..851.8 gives 0.97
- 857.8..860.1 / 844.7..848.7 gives 1.02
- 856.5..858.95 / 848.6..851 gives 1.01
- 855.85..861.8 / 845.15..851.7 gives 1.00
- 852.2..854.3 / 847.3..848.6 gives 1.02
